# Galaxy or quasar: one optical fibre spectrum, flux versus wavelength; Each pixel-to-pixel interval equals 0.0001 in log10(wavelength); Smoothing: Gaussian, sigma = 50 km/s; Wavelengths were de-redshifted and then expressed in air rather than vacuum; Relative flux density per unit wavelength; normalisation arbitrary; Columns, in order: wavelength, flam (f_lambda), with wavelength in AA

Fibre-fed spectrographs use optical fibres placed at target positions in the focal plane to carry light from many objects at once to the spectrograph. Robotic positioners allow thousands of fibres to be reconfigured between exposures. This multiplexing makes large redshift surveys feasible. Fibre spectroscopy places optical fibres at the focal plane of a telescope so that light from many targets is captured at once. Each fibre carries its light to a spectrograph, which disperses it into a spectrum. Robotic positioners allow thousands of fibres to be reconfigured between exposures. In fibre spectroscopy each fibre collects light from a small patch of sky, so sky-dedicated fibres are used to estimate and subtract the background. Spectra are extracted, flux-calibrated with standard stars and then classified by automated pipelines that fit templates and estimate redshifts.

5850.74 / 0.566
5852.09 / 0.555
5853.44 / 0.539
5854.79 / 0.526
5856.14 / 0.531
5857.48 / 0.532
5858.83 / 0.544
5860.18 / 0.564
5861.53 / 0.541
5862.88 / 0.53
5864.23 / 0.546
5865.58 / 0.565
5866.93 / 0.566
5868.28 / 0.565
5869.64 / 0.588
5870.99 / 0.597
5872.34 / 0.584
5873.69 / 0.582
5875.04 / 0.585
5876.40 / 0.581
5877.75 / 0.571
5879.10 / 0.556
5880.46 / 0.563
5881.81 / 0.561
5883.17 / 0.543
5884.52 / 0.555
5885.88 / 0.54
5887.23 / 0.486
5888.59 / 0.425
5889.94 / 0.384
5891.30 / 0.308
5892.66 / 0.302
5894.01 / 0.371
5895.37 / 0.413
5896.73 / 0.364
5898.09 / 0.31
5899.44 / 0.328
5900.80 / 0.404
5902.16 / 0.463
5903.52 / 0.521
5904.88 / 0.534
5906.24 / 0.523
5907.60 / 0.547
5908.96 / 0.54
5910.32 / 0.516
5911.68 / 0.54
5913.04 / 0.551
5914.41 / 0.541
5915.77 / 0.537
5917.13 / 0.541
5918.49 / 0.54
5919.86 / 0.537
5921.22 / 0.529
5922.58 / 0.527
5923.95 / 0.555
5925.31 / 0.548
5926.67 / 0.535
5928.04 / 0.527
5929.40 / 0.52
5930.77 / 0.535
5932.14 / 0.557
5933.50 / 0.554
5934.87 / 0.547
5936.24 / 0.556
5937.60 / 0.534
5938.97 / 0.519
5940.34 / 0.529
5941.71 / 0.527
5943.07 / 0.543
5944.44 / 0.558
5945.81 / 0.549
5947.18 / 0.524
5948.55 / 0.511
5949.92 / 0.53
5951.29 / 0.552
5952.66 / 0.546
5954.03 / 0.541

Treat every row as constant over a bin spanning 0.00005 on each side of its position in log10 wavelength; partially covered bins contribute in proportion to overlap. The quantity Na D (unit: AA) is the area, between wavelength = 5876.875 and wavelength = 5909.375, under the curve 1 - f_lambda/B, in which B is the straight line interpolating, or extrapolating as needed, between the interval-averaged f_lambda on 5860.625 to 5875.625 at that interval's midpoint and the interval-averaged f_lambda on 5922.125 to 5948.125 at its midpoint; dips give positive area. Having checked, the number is 5.5 AA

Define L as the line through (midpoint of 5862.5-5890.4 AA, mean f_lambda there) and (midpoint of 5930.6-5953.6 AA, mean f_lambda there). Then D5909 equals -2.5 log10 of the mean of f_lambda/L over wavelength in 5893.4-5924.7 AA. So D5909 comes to 0.12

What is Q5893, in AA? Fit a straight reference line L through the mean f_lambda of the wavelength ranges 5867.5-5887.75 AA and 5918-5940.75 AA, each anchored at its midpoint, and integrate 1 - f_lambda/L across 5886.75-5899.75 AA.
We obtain 4.4 AA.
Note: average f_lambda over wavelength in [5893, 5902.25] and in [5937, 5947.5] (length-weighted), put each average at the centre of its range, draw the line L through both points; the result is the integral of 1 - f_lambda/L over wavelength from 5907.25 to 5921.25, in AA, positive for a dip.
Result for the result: -3.4 AA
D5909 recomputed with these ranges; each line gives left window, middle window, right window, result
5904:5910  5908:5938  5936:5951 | -0.01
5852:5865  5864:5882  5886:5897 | -0.21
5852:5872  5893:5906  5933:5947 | 0.30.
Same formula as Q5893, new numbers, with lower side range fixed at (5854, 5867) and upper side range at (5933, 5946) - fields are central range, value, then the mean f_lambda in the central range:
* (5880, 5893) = 1.8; 0.469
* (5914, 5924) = 0.1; 0.537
